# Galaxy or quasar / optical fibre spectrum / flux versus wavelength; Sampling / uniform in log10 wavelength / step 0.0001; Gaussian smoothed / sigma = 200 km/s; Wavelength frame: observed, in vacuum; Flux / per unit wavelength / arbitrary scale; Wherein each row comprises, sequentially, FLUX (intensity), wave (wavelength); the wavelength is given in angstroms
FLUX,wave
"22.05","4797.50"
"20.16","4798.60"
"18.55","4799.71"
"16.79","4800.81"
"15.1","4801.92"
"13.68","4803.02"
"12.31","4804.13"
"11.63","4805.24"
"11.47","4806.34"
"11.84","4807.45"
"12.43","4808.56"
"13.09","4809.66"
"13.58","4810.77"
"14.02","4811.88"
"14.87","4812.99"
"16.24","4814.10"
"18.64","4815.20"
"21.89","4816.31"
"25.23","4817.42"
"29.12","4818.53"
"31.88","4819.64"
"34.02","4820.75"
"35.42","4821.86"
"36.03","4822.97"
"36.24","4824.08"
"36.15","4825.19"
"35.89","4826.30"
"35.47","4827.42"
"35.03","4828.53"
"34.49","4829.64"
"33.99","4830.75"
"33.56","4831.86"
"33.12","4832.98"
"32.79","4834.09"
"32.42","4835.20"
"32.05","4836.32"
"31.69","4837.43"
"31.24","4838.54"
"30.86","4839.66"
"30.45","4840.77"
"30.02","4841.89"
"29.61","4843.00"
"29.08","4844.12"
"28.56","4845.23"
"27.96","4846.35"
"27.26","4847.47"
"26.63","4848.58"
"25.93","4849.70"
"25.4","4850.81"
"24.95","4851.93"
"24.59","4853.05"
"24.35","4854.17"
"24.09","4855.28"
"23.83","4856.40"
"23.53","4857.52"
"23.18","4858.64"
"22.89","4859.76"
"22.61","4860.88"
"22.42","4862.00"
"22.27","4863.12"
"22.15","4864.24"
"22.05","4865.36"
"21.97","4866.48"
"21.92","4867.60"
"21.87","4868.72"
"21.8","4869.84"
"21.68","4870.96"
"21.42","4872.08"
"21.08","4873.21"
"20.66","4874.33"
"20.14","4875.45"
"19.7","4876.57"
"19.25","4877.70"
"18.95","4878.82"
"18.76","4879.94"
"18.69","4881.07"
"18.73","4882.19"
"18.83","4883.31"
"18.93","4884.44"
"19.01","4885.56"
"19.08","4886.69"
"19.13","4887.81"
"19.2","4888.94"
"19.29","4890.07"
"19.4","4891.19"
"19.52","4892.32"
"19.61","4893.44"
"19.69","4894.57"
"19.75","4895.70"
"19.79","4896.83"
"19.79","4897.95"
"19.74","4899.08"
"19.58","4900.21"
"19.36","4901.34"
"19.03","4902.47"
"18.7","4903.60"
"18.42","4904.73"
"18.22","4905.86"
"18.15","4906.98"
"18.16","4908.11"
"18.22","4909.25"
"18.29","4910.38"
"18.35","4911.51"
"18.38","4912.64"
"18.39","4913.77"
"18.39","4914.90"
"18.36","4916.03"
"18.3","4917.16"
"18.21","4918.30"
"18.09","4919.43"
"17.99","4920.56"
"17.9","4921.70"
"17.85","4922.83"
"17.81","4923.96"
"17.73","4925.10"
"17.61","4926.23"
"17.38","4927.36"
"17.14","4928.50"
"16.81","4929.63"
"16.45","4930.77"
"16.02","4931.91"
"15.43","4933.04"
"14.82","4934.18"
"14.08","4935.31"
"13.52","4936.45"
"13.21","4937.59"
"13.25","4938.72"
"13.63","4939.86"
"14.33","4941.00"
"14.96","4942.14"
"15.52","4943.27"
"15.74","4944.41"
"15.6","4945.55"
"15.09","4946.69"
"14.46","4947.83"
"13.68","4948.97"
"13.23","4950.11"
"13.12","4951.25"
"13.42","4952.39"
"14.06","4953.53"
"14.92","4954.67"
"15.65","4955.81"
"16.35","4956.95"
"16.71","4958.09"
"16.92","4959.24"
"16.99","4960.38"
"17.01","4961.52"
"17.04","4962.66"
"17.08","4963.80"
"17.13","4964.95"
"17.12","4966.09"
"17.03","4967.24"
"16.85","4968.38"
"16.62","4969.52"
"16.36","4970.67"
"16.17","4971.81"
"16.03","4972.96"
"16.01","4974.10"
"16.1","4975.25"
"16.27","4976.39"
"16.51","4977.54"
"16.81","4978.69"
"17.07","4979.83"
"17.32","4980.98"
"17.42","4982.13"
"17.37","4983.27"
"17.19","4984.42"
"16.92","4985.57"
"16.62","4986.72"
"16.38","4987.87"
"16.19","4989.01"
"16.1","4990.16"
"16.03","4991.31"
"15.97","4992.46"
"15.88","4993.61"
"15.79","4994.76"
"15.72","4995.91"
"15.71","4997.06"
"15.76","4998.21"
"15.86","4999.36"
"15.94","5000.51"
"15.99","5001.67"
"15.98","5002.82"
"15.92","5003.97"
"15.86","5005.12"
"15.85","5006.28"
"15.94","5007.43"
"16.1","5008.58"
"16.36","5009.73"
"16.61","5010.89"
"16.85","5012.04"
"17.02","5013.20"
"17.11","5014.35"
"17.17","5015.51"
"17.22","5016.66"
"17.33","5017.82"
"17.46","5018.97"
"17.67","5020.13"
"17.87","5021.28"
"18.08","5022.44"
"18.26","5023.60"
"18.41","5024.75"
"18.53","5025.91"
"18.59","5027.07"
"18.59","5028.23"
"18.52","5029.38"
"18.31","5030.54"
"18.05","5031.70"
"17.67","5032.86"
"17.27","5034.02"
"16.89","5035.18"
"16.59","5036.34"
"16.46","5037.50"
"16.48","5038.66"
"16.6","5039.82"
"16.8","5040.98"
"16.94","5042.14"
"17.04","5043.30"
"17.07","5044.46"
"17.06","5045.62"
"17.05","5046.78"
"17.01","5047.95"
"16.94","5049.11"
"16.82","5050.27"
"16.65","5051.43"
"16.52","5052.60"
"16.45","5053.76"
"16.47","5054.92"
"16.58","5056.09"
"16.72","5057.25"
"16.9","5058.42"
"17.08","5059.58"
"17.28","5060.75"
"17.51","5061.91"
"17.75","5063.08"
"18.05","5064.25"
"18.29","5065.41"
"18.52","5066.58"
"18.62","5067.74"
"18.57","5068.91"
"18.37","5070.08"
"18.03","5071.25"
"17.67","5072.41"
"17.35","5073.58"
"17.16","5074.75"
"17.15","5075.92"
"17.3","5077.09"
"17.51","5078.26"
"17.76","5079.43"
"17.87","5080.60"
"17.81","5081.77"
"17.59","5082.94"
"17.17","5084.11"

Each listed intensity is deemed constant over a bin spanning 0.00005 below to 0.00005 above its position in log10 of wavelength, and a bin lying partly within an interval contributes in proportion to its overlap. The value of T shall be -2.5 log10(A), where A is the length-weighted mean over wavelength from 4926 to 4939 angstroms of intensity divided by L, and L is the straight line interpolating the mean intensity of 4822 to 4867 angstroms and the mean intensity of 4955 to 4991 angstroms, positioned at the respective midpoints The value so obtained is 0.31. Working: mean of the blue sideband 28.7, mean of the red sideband 16.7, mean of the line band 15.5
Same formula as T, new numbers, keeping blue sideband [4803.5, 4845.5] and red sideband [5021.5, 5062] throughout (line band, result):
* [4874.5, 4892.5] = 0.25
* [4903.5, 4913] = 0.25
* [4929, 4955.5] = 0.43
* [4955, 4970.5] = 0.23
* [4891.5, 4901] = 0.20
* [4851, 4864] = 0.08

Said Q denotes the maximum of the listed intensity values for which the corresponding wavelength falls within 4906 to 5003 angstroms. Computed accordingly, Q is 18.39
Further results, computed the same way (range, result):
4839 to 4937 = 30.86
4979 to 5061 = 18.59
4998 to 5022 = 17.87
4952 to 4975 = 17.13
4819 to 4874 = 36.24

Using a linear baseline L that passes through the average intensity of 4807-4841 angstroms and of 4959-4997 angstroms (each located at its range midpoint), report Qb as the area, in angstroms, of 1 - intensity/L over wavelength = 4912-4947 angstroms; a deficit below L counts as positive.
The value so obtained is 6.6 angstroms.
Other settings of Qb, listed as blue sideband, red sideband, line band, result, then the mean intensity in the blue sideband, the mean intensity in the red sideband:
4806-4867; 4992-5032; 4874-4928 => 9.75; 26.4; 16.9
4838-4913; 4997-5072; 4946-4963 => 3.74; 21.9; 17.2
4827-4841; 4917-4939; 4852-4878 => 4.99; 32.9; 16.5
